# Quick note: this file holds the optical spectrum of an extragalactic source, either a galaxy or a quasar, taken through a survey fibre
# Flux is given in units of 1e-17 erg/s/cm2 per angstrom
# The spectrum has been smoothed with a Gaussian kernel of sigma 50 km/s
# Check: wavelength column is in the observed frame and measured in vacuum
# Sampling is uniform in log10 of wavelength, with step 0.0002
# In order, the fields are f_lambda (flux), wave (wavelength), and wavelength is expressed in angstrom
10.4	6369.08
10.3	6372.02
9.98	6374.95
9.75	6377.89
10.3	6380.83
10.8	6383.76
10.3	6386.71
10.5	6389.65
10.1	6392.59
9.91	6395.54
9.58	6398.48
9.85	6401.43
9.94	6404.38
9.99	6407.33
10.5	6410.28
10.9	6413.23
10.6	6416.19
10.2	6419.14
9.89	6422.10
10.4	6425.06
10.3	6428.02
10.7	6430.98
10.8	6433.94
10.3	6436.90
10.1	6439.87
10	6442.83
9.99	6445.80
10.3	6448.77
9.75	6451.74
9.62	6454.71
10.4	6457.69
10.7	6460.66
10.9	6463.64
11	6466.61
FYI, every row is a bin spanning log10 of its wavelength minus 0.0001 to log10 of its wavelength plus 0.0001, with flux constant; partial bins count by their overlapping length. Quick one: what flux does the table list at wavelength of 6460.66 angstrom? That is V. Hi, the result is 10.7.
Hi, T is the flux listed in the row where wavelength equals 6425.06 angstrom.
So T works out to 10.4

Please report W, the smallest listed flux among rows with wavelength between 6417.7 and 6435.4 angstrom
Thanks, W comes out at 9.89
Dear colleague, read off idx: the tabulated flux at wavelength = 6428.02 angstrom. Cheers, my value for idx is 10.3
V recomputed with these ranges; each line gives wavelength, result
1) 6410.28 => 10.5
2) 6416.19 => 10.6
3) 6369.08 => 10.4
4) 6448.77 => 10.3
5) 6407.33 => 9.99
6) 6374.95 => 9.98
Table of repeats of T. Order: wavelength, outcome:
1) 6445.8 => 9.99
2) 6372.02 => 10.3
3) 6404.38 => 9.94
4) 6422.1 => 9.89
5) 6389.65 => 10.5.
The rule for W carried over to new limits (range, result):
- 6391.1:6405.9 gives 9.58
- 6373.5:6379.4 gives 9.75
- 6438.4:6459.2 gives 9.62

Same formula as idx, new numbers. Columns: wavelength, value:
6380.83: 10.3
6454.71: 9.62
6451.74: 9.75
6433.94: 10.8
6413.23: 10.9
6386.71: 10.3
